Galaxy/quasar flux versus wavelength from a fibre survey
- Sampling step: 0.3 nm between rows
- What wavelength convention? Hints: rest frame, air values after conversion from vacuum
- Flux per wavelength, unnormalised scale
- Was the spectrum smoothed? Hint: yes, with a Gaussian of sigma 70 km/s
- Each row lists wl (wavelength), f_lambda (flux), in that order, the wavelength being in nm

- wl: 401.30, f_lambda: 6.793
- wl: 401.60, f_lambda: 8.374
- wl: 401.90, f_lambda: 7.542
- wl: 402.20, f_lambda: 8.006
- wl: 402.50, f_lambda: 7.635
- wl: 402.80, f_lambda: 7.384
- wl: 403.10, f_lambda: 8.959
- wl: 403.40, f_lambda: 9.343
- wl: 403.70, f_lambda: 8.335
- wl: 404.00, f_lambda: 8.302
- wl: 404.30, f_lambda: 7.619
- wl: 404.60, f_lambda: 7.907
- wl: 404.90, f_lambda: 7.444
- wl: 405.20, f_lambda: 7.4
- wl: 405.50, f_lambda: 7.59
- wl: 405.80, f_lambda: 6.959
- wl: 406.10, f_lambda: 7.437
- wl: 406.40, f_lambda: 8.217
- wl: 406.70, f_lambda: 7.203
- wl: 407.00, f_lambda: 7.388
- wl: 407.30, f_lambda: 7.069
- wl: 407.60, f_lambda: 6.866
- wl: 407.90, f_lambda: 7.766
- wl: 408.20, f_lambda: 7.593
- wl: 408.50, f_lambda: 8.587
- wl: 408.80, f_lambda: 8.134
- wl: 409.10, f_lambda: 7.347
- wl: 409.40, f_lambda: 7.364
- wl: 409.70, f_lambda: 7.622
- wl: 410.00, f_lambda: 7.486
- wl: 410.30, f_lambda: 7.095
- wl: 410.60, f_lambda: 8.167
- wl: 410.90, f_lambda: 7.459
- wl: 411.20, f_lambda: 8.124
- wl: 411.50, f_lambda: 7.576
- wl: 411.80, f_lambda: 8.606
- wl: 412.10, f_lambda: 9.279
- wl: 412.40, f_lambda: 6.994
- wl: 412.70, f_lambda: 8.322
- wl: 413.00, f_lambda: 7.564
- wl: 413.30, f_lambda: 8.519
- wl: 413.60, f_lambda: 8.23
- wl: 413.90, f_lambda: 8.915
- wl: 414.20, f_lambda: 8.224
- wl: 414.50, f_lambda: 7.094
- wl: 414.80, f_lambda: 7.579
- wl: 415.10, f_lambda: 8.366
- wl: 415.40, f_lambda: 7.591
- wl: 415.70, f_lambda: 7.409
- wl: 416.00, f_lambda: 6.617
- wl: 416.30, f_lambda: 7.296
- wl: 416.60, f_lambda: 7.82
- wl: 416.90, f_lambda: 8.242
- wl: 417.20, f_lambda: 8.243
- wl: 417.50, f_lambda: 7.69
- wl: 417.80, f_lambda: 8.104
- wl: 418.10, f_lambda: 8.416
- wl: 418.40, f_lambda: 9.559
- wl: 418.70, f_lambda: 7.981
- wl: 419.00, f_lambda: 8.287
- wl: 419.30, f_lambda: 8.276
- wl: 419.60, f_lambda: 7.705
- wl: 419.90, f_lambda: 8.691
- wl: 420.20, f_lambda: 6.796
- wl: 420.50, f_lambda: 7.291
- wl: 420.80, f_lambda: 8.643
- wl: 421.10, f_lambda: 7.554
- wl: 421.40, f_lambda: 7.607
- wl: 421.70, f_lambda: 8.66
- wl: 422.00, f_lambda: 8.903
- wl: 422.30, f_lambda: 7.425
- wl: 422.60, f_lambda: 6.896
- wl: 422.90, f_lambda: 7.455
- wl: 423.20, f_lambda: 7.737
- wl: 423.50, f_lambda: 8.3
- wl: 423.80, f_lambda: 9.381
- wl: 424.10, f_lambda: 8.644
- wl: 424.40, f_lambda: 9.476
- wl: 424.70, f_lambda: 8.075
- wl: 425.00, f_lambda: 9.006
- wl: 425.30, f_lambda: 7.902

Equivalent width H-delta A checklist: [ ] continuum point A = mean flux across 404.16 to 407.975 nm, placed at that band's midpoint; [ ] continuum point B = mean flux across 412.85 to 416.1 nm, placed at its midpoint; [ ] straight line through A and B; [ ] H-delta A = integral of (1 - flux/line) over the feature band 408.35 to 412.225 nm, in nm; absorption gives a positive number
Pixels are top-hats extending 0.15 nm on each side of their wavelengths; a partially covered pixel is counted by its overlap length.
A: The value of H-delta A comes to -0.13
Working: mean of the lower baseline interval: 7.44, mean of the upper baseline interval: 7.85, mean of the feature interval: 7.9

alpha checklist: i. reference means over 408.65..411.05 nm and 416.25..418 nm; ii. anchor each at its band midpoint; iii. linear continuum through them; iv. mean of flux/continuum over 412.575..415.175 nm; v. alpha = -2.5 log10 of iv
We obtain -0.04 mag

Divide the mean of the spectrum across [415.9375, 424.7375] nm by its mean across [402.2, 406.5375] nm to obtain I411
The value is 1.02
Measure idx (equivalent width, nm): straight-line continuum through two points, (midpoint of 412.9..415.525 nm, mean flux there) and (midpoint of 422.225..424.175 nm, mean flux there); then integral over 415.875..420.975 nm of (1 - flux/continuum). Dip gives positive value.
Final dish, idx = 0.01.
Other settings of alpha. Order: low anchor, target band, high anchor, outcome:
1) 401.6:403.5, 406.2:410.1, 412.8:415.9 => 0.063 mag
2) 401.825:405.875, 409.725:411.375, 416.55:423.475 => 0.040 mag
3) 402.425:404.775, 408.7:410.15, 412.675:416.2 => 0.061 mag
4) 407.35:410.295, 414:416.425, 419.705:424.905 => 0.039 mag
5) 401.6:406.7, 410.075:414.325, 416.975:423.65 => -0.017 mag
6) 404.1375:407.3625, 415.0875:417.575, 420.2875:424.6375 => 0.032 mag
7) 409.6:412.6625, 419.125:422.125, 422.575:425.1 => 0.033 mag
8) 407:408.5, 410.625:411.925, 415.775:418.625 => -0.041 mag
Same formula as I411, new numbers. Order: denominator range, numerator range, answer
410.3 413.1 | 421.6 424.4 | 1.03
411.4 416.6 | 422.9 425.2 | 1.08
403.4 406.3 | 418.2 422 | 1.05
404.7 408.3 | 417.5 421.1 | 1.09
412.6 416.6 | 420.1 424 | 1.01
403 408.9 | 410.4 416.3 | 1.01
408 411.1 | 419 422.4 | 1.04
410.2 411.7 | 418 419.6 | 1.09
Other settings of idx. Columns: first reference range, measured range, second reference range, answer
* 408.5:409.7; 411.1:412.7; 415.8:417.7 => -0.09 nm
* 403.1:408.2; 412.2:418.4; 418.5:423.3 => -0.07 nm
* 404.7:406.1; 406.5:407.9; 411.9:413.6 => 0.06 nm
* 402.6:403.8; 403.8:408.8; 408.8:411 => 0.27 nm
